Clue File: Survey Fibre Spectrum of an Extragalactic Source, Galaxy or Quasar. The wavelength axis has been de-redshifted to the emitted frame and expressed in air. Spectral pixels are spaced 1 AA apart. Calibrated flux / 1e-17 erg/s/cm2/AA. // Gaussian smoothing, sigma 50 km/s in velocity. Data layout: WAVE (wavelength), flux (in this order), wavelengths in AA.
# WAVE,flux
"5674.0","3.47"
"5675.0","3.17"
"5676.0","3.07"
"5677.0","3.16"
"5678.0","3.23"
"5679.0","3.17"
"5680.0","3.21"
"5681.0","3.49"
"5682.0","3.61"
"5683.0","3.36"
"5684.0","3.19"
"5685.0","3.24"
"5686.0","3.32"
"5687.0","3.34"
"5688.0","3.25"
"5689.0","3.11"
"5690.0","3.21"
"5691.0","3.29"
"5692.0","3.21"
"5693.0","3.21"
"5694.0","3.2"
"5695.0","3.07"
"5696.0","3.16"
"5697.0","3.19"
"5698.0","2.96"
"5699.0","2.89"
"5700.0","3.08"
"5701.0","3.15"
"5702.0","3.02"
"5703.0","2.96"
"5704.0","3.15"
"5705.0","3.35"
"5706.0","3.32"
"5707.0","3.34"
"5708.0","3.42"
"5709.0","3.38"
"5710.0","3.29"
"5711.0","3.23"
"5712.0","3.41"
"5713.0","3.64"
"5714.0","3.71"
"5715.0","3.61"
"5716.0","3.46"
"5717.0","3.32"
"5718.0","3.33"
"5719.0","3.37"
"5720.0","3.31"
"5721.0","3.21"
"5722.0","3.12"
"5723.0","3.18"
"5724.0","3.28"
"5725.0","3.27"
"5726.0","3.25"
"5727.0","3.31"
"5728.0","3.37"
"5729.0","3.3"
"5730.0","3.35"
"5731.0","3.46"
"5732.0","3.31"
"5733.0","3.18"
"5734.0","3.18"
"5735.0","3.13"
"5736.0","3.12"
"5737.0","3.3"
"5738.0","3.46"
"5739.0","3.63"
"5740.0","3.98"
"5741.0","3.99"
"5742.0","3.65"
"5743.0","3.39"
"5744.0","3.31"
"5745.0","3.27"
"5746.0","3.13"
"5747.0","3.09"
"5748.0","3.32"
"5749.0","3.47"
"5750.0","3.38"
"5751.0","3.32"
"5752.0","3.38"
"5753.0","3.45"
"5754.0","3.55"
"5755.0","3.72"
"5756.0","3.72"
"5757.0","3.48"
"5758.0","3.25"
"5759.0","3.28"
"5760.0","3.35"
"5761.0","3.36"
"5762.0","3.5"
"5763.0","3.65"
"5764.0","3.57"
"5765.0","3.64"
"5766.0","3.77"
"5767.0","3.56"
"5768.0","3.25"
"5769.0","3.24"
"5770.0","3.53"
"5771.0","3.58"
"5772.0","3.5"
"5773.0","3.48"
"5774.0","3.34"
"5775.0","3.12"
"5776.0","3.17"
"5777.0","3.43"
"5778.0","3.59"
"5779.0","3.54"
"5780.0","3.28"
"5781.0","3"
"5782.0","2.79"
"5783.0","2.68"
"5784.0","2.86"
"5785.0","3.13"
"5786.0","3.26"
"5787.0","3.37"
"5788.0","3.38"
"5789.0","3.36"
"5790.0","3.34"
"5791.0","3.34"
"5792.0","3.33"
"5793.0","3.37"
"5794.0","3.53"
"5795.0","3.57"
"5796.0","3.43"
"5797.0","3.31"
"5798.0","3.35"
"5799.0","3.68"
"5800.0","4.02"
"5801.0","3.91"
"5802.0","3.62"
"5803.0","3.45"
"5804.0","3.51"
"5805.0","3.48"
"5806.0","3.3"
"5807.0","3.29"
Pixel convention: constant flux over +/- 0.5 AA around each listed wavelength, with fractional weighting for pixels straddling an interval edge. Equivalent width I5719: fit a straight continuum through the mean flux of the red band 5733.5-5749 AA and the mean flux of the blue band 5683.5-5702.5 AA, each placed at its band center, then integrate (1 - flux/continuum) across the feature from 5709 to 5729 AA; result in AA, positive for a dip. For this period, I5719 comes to -0.4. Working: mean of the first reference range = 3.16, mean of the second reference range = 3.4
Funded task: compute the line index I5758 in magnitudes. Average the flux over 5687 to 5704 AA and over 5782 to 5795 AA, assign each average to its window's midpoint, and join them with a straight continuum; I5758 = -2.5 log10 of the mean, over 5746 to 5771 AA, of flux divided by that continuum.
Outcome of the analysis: -0.079 mag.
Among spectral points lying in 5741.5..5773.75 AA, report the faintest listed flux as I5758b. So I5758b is 3.09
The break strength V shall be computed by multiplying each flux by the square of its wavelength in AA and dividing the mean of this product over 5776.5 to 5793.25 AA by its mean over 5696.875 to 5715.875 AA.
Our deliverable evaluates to 1.0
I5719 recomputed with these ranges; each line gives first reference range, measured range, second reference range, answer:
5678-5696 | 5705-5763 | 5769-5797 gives -1.83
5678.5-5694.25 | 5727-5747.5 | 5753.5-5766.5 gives 0.42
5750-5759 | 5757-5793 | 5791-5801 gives 1.58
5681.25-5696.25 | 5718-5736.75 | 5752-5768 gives 0.72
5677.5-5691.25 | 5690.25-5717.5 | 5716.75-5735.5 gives 0.18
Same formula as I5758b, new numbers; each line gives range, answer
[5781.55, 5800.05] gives 2.68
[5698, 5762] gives 2.89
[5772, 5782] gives 2.79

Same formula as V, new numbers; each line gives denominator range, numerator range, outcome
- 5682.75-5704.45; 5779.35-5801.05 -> 1.09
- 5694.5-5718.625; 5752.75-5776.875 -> 1.08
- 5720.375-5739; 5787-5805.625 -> 1.09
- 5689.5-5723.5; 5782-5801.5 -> 1.06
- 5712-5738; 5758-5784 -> 1.02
